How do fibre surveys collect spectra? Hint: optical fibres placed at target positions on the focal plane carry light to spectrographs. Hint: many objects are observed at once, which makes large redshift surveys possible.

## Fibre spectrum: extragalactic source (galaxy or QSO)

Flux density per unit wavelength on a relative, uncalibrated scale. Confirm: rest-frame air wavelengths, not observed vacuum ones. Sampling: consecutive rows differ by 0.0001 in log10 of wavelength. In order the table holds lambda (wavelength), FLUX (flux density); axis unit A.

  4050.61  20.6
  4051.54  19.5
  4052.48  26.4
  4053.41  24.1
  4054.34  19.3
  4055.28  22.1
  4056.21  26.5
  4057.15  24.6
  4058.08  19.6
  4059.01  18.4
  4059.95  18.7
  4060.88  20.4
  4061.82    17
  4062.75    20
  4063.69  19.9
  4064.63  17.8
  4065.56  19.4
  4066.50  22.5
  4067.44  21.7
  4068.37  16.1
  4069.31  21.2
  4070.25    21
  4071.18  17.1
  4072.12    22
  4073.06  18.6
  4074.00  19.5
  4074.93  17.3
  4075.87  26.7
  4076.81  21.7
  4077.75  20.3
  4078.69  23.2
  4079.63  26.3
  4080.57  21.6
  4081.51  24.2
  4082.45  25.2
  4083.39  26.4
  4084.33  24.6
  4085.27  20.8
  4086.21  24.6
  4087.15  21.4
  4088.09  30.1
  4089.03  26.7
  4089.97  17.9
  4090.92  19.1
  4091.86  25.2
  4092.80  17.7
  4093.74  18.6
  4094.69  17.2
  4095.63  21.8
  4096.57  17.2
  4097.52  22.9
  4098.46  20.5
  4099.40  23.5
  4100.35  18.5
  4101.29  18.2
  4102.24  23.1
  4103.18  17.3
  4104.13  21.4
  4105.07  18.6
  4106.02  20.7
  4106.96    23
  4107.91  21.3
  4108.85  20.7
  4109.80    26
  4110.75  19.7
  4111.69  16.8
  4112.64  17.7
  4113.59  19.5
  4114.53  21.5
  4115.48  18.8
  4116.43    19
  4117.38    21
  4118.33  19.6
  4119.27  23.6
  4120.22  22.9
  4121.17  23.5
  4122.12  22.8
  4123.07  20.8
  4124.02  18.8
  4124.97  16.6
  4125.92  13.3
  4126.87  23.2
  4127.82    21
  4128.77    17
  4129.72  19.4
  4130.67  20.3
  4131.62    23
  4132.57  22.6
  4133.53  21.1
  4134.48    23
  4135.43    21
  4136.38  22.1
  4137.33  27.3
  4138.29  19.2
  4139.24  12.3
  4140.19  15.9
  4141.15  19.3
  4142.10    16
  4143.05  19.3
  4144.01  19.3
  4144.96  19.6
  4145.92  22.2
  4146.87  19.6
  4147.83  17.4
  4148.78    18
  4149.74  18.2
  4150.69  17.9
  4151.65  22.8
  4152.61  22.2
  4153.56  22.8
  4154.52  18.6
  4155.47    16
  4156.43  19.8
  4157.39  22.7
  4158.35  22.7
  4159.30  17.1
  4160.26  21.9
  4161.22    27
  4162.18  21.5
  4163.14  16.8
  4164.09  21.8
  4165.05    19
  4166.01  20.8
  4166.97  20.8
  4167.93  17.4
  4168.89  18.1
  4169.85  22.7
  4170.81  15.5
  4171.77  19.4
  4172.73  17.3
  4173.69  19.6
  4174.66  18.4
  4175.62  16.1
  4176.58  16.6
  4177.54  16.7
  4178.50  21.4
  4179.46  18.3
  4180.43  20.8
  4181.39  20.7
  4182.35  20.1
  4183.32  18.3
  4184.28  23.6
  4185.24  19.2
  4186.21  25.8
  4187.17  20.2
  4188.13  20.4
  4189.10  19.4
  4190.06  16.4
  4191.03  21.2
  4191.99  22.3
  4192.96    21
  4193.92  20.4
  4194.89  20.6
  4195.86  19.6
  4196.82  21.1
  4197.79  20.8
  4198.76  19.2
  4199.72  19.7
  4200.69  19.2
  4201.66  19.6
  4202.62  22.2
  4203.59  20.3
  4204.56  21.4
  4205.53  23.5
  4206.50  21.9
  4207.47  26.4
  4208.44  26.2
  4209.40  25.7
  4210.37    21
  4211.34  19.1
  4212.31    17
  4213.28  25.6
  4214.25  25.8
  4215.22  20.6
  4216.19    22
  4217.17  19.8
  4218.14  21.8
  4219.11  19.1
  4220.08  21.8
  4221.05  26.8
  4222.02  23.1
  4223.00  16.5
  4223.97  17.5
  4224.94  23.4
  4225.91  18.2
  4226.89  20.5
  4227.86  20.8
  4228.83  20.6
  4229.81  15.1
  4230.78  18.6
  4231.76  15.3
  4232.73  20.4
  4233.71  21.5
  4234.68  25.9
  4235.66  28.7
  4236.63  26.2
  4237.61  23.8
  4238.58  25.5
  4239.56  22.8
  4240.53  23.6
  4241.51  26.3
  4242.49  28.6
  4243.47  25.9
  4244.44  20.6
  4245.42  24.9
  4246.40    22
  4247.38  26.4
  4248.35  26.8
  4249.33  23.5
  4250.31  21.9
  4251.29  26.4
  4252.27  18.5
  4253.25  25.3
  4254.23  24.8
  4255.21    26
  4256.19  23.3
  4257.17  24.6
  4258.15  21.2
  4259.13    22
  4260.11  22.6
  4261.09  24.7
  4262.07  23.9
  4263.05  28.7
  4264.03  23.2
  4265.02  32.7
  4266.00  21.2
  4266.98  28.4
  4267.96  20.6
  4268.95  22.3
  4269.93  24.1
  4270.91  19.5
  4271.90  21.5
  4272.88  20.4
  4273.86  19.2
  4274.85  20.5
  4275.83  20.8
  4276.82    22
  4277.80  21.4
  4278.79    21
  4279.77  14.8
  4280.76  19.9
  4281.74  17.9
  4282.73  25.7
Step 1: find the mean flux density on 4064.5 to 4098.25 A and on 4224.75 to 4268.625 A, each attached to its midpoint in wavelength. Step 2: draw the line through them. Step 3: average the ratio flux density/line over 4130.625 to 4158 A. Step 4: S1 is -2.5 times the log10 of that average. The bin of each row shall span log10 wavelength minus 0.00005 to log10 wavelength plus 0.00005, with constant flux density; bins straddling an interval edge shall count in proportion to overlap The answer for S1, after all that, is 0.119 mag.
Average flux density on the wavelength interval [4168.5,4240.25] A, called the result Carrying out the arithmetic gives 20.9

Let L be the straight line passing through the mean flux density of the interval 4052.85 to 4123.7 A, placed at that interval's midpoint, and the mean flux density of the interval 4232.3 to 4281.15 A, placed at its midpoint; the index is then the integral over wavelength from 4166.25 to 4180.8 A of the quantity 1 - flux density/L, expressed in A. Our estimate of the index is 2.4 A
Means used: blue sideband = 21.2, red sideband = 23.4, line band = 18.6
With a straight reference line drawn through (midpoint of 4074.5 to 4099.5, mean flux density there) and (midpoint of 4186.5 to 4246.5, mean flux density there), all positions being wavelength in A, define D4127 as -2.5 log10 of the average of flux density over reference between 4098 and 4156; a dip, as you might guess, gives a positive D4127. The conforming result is 0.10 mag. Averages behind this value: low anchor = 22.3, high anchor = 21.7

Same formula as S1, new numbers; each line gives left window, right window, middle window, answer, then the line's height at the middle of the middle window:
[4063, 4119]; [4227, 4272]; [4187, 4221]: 0.07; 22.8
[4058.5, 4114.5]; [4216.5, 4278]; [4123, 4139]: 0.05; 21.5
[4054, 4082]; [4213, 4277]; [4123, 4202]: 0.11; 21.9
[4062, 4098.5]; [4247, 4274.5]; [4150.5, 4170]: 0.10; 22.4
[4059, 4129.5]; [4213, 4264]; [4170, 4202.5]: 0.13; 22.1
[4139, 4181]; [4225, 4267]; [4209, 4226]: 0.03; 22.1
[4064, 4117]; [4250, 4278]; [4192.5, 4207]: 0.09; 22.4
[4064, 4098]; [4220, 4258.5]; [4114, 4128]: 0.07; 21.9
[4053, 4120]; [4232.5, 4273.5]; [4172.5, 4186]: 0.18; 22.8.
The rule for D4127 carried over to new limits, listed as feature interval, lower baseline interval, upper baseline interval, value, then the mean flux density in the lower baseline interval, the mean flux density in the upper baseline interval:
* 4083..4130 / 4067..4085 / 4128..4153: 0.004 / 21.8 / 19.8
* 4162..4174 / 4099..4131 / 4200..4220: 0.104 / 20.3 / 21.9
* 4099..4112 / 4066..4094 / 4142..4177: 0.029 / 22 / 19.6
